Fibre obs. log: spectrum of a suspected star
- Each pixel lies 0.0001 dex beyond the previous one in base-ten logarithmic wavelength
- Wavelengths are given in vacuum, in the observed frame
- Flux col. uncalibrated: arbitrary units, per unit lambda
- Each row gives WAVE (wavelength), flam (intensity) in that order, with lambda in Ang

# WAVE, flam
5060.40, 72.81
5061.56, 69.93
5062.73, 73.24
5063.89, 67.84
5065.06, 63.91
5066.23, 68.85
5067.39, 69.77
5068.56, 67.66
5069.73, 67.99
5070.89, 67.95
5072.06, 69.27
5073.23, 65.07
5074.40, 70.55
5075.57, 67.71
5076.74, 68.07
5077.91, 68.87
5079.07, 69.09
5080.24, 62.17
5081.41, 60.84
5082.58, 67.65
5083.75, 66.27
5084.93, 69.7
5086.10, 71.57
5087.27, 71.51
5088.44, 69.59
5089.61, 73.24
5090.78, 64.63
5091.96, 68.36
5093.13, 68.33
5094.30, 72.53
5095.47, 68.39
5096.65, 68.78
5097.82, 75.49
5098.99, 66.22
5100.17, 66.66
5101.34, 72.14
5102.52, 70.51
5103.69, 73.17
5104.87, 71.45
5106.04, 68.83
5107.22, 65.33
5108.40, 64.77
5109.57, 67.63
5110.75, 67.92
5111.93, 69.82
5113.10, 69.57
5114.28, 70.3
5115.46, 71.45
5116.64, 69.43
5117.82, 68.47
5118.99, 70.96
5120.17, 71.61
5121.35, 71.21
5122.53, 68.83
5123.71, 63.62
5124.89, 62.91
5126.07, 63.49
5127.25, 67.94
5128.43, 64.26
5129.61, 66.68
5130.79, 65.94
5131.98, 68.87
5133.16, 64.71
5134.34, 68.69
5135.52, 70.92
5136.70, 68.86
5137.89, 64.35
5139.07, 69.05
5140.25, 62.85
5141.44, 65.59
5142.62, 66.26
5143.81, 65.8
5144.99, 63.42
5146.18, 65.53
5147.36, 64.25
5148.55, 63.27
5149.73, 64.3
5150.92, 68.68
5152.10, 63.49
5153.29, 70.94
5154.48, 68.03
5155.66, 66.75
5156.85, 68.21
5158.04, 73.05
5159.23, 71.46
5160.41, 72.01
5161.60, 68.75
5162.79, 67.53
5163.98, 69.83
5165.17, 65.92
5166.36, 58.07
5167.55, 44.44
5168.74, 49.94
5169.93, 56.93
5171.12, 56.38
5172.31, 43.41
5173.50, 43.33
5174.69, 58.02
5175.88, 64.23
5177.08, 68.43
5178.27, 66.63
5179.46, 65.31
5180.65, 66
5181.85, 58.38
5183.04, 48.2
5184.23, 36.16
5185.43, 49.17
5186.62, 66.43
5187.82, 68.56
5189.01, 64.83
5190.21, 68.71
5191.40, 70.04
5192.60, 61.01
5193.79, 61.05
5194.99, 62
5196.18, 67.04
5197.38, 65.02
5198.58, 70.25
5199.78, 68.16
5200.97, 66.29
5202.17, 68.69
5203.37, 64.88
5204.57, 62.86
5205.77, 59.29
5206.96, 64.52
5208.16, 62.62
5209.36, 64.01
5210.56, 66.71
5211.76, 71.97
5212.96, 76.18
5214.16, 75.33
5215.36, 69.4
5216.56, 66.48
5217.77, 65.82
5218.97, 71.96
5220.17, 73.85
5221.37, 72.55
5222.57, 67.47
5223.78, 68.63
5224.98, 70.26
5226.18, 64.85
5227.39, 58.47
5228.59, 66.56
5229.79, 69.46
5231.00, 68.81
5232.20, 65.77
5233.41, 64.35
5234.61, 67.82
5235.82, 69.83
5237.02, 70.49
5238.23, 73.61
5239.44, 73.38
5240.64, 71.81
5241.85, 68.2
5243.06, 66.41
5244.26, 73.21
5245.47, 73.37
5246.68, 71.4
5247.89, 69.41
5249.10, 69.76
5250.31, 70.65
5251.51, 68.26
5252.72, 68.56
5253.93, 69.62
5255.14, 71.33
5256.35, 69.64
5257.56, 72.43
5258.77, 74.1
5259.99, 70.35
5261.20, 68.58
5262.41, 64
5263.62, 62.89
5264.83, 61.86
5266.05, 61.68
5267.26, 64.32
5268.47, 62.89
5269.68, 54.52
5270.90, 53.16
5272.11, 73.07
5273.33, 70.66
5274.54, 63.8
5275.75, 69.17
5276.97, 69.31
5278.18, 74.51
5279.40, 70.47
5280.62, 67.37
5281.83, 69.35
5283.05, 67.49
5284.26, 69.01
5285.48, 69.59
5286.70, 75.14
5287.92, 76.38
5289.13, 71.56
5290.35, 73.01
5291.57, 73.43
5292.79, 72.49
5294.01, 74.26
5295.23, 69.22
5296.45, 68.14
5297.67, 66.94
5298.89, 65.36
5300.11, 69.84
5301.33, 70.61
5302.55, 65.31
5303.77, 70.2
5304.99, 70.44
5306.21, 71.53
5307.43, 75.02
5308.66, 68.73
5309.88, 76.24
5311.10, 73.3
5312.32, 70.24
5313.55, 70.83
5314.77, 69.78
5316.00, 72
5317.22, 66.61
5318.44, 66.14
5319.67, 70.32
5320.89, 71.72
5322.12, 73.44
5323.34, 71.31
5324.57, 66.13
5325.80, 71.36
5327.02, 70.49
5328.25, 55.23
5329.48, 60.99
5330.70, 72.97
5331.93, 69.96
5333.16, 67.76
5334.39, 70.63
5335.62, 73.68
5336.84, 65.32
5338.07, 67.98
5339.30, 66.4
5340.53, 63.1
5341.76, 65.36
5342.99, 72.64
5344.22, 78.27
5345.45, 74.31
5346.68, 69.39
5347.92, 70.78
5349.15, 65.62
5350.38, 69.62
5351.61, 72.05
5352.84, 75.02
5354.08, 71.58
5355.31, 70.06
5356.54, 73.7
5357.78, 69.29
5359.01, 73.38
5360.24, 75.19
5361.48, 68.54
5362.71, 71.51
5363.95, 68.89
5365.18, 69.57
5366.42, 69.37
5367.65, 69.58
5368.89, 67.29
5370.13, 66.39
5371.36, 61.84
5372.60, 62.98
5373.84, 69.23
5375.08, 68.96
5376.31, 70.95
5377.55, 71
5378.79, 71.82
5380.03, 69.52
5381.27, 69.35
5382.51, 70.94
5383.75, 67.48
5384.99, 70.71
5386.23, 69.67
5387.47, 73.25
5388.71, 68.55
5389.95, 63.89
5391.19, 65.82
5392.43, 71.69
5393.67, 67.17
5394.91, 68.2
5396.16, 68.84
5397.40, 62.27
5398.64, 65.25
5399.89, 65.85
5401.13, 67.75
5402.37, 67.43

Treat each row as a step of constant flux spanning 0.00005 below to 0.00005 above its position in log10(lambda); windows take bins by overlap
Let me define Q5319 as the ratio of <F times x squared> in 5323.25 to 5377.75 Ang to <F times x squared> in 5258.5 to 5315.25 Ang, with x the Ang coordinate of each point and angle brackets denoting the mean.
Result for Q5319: 1.0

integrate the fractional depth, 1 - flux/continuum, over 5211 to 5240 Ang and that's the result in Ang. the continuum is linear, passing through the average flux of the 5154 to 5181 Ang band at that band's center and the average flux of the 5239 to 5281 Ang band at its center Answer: -1.5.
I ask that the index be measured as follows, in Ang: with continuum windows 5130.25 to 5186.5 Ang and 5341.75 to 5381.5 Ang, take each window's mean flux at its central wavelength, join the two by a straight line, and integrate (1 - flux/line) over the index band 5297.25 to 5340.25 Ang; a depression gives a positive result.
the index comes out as -0.4 Ang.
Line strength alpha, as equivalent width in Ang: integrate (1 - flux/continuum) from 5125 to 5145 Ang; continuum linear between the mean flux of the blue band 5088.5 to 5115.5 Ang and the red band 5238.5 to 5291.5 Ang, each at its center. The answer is 0.8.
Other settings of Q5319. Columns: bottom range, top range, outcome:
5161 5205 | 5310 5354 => 1.20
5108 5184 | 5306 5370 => 1.16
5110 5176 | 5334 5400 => 1.16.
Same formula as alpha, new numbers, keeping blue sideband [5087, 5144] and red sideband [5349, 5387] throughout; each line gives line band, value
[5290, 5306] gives -0.1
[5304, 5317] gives -0.4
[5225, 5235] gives 0.4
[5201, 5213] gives 0.5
